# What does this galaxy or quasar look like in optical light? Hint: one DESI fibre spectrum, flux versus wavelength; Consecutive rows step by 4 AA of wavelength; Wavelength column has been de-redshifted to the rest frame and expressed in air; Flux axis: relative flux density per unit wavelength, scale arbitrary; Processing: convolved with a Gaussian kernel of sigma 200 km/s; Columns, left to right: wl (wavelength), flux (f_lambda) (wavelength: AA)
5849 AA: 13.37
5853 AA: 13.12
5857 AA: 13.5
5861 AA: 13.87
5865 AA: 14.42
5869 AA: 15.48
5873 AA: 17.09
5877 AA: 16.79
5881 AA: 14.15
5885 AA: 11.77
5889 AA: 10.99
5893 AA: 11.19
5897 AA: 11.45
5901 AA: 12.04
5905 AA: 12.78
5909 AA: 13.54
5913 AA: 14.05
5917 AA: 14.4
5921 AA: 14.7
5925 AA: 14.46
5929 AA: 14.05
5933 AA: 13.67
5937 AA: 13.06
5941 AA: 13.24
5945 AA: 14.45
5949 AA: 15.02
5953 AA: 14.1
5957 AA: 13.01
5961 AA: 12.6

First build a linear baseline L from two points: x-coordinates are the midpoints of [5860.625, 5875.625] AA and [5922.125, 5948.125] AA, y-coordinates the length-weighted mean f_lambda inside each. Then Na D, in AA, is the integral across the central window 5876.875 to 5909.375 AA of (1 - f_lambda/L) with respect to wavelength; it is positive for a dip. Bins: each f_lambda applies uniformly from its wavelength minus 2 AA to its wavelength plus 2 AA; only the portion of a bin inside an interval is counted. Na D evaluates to 5.2 AA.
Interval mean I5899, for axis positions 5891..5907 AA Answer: 11.9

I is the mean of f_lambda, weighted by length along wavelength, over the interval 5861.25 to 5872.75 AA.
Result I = 15.1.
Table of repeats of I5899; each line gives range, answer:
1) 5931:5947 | 13.6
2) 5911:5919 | 14.2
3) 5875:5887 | 14.2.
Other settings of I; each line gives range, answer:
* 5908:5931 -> 14.2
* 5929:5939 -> 13.5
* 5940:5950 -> 14.3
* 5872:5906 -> 13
